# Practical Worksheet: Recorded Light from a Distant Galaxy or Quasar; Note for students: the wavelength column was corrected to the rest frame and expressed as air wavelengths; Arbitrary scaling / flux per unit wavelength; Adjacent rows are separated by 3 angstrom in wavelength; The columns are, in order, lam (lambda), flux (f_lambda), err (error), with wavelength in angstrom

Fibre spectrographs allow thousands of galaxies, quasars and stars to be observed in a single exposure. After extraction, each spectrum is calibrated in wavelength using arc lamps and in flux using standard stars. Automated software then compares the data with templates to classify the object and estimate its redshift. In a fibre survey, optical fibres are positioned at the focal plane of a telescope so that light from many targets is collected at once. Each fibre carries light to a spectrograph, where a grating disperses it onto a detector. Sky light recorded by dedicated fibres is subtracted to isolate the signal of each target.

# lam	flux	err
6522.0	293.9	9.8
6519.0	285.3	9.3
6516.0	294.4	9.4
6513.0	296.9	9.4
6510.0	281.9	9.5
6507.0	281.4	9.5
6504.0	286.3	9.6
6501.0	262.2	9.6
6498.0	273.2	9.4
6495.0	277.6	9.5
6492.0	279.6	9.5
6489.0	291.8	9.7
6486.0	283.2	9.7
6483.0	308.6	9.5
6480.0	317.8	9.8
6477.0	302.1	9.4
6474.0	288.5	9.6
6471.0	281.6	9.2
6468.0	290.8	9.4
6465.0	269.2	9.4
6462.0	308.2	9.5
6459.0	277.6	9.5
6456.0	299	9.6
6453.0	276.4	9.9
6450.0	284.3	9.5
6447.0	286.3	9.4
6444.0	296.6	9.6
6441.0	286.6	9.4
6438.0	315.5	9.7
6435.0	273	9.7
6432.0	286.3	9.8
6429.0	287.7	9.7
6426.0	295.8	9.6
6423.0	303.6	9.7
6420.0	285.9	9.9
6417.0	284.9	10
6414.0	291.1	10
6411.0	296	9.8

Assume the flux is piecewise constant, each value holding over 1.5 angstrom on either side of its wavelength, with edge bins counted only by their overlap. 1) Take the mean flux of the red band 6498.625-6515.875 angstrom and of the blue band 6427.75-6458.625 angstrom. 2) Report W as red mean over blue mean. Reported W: 1.0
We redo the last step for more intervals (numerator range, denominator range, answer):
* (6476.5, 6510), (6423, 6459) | 0.99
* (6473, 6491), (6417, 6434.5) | 1.03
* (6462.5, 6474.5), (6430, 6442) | 0.98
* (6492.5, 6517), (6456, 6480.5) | 0.97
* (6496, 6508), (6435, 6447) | 0.94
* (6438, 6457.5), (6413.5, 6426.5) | 0.99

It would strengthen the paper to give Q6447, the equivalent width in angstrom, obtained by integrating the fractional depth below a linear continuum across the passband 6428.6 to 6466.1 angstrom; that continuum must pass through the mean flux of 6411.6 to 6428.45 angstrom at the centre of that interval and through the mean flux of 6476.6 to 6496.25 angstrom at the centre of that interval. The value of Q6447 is 0.6 angstrom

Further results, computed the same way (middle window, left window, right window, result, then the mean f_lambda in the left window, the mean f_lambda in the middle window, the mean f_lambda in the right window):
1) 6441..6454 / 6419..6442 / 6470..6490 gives 0.3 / 292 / 286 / 297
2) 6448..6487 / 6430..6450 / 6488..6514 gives -0.8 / 290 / 291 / 281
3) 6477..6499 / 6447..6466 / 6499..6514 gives -0.7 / 286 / 291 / 281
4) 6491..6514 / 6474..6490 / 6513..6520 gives 1.2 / 300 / 280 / 292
